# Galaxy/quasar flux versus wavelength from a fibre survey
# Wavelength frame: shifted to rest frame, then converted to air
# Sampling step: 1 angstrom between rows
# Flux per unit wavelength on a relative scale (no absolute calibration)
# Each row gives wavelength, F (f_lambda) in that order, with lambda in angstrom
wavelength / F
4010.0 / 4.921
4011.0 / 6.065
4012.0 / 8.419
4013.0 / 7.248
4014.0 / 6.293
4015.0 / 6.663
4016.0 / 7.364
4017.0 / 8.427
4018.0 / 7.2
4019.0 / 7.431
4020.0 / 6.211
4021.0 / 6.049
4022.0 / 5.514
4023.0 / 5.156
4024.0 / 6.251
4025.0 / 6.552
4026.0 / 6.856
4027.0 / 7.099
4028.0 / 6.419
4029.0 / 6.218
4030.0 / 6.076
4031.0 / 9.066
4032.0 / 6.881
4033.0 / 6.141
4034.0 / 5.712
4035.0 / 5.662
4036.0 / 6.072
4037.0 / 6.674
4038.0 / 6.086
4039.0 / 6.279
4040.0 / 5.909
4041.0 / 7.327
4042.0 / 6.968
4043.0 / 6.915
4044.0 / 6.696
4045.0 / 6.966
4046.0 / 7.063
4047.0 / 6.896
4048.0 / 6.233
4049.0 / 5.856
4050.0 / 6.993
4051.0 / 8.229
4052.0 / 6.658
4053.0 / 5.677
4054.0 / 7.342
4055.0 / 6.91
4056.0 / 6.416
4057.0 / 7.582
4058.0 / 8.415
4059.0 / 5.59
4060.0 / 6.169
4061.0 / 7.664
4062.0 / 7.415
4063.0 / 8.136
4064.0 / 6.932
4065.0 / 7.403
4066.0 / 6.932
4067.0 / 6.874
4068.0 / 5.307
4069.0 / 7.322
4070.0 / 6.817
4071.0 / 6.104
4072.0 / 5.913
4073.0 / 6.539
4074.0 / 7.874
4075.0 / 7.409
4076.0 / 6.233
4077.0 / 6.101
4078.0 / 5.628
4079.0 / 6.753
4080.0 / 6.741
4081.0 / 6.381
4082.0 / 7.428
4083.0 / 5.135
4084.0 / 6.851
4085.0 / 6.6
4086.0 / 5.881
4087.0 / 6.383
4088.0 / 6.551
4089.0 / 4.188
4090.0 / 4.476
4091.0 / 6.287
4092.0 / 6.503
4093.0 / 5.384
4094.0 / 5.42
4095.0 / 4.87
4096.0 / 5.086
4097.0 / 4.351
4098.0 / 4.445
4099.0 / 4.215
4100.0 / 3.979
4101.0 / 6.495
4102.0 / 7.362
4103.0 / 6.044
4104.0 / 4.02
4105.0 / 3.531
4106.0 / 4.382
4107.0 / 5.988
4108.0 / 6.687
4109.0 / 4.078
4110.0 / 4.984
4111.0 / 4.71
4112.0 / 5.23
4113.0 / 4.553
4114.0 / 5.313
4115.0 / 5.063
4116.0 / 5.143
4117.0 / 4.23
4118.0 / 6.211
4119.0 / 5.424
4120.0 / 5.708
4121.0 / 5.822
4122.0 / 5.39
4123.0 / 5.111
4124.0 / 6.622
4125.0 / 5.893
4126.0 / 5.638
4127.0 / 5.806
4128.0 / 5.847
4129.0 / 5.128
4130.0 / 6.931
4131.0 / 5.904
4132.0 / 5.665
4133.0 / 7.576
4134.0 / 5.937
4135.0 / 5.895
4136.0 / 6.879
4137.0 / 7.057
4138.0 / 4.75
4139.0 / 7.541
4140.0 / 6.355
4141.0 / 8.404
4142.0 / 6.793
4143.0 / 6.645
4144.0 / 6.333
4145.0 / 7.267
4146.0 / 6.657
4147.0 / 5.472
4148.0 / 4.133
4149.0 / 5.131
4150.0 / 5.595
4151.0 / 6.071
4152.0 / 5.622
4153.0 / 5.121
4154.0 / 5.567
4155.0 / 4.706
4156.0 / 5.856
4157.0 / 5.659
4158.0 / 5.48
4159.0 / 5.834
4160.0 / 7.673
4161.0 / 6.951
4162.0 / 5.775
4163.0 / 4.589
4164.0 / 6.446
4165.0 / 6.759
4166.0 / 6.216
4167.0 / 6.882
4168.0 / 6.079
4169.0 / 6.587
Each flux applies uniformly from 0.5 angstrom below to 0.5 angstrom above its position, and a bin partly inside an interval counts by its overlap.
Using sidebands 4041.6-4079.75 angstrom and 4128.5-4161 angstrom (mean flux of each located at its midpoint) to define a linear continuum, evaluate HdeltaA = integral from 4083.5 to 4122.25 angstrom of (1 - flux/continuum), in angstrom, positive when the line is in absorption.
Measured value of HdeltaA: 6.8 angstrom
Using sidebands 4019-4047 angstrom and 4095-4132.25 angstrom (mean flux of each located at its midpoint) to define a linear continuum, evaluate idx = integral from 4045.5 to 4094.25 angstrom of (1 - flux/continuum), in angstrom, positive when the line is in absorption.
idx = -5.0 angstrom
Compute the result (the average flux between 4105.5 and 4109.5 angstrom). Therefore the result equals 5.28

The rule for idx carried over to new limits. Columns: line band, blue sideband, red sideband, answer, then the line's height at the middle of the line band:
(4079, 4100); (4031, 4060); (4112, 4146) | 2.3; 6.33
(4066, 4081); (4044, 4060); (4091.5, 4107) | -1.3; 6.04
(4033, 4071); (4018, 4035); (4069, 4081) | -1.2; 6.53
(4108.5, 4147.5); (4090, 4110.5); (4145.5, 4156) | -4.2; 5.32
